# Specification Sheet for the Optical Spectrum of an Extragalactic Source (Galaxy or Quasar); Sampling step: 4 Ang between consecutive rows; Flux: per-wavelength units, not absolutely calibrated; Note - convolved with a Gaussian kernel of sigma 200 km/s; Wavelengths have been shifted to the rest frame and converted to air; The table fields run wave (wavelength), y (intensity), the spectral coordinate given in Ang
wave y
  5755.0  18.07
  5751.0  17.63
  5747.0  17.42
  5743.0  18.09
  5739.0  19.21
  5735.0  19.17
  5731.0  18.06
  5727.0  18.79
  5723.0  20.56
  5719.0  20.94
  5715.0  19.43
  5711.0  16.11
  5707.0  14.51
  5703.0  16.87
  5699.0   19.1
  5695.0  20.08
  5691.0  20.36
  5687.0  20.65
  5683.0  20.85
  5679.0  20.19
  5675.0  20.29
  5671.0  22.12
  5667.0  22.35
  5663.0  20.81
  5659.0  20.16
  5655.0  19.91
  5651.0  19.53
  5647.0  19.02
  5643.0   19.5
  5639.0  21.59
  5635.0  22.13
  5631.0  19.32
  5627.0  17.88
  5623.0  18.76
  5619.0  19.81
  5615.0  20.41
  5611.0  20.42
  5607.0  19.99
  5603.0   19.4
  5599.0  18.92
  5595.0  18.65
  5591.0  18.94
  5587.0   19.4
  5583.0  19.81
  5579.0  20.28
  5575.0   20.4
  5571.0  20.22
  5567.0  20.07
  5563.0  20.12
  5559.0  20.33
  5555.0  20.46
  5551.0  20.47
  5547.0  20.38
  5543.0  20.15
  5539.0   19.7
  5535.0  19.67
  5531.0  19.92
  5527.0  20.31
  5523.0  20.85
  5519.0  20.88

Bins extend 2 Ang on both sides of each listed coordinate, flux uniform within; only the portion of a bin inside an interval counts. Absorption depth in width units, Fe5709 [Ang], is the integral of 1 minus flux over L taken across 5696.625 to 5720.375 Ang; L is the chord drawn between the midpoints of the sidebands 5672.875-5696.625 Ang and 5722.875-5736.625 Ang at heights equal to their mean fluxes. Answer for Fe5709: 2.2 Ang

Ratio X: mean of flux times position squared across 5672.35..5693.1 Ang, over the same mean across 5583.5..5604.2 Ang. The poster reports 1.1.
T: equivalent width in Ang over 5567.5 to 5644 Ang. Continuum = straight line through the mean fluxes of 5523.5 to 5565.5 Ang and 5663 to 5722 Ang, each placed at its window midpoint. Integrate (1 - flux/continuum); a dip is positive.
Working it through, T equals 0.59 Ang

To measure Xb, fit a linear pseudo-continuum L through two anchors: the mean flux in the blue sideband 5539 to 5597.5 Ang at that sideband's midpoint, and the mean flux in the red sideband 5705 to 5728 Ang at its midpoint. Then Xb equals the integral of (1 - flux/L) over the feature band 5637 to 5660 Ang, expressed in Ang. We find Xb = -1.0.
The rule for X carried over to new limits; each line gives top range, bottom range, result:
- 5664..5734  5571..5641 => 1.02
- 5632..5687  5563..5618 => 1.07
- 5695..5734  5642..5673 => 0.92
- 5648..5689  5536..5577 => 1.06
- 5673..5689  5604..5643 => 1.05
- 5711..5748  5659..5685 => 0.92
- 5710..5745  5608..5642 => 0.98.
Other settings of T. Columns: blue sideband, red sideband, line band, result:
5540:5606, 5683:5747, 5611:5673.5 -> -2.82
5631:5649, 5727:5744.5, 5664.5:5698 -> -1.94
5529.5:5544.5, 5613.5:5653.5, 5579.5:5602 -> 0.66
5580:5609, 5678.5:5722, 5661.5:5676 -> -1.81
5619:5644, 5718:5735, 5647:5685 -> -1.70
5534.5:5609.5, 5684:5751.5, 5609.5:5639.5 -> -0.79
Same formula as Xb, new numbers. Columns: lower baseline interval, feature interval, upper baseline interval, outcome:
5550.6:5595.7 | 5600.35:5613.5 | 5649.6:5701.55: 0.1 Ang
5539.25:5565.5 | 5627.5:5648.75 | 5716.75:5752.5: -0.6 Ang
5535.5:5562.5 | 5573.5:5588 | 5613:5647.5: 0.1 Ang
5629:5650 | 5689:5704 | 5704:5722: -0.7 Ang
